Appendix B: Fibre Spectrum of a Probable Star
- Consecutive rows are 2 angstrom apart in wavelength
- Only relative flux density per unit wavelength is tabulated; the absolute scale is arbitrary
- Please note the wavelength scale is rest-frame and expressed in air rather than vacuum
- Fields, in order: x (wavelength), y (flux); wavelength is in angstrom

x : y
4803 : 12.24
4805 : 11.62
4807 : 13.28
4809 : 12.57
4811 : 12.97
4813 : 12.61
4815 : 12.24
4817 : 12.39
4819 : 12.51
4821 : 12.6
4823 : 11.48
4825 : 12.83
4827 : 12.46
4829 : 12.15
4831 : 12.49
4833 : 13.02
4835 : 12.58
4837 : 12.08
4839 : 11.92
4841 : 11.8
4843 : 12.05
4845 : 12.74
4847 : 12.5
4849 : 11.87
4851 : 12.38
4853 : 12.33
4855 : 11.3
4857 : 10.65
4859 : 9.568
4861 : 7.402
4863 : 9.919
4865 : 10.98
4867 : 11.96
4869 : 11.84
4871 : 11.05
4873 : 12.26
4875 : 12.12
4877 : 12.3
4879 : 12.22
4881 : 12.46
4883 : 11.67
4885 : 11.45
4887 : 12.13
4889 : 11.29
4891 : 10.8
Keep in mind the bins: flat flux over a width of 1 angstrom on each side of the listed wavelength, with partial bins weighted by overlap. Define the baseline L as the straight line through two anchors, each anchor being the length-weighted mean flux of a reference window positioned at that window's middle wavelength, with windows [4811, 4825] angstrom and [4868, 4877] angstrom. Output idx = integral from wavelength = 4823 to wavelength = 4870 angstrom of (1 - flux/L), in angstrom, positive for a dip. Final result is 1.7 angstrom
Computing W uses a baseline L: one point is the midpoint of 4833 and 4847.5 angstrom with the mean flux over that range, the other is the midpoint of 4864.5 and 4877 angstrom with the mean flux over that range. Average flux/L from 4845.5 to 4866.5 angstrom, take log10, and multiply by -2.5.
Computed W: 0.10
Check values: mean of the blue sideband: 12.3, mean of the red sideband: 11.8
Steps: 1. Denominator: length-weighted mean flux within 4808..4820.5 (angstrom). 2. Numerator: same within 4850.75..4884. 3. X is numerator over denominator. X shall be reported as 0.9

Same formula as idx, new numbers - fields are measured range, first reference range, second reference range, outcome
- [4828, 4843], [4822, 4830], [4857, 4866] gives -1.0 angstrom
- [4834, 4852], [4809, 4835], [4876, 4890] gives 0.1 angstrom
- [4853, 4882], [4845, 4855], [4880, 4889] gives 2.0 angstrom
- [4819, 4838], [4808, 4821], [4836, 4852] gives -0.1 angstrom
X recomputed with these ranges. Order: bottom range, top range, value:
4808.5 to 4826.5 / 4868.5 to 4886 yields 0.96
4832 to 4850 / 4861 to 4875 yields 0.90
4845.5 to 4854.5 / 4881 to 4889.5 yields 0.96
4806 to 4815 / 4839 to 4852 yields 0.95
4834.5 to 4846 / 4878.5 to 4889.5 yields 0.98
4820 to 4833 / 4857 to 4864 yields 0.74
